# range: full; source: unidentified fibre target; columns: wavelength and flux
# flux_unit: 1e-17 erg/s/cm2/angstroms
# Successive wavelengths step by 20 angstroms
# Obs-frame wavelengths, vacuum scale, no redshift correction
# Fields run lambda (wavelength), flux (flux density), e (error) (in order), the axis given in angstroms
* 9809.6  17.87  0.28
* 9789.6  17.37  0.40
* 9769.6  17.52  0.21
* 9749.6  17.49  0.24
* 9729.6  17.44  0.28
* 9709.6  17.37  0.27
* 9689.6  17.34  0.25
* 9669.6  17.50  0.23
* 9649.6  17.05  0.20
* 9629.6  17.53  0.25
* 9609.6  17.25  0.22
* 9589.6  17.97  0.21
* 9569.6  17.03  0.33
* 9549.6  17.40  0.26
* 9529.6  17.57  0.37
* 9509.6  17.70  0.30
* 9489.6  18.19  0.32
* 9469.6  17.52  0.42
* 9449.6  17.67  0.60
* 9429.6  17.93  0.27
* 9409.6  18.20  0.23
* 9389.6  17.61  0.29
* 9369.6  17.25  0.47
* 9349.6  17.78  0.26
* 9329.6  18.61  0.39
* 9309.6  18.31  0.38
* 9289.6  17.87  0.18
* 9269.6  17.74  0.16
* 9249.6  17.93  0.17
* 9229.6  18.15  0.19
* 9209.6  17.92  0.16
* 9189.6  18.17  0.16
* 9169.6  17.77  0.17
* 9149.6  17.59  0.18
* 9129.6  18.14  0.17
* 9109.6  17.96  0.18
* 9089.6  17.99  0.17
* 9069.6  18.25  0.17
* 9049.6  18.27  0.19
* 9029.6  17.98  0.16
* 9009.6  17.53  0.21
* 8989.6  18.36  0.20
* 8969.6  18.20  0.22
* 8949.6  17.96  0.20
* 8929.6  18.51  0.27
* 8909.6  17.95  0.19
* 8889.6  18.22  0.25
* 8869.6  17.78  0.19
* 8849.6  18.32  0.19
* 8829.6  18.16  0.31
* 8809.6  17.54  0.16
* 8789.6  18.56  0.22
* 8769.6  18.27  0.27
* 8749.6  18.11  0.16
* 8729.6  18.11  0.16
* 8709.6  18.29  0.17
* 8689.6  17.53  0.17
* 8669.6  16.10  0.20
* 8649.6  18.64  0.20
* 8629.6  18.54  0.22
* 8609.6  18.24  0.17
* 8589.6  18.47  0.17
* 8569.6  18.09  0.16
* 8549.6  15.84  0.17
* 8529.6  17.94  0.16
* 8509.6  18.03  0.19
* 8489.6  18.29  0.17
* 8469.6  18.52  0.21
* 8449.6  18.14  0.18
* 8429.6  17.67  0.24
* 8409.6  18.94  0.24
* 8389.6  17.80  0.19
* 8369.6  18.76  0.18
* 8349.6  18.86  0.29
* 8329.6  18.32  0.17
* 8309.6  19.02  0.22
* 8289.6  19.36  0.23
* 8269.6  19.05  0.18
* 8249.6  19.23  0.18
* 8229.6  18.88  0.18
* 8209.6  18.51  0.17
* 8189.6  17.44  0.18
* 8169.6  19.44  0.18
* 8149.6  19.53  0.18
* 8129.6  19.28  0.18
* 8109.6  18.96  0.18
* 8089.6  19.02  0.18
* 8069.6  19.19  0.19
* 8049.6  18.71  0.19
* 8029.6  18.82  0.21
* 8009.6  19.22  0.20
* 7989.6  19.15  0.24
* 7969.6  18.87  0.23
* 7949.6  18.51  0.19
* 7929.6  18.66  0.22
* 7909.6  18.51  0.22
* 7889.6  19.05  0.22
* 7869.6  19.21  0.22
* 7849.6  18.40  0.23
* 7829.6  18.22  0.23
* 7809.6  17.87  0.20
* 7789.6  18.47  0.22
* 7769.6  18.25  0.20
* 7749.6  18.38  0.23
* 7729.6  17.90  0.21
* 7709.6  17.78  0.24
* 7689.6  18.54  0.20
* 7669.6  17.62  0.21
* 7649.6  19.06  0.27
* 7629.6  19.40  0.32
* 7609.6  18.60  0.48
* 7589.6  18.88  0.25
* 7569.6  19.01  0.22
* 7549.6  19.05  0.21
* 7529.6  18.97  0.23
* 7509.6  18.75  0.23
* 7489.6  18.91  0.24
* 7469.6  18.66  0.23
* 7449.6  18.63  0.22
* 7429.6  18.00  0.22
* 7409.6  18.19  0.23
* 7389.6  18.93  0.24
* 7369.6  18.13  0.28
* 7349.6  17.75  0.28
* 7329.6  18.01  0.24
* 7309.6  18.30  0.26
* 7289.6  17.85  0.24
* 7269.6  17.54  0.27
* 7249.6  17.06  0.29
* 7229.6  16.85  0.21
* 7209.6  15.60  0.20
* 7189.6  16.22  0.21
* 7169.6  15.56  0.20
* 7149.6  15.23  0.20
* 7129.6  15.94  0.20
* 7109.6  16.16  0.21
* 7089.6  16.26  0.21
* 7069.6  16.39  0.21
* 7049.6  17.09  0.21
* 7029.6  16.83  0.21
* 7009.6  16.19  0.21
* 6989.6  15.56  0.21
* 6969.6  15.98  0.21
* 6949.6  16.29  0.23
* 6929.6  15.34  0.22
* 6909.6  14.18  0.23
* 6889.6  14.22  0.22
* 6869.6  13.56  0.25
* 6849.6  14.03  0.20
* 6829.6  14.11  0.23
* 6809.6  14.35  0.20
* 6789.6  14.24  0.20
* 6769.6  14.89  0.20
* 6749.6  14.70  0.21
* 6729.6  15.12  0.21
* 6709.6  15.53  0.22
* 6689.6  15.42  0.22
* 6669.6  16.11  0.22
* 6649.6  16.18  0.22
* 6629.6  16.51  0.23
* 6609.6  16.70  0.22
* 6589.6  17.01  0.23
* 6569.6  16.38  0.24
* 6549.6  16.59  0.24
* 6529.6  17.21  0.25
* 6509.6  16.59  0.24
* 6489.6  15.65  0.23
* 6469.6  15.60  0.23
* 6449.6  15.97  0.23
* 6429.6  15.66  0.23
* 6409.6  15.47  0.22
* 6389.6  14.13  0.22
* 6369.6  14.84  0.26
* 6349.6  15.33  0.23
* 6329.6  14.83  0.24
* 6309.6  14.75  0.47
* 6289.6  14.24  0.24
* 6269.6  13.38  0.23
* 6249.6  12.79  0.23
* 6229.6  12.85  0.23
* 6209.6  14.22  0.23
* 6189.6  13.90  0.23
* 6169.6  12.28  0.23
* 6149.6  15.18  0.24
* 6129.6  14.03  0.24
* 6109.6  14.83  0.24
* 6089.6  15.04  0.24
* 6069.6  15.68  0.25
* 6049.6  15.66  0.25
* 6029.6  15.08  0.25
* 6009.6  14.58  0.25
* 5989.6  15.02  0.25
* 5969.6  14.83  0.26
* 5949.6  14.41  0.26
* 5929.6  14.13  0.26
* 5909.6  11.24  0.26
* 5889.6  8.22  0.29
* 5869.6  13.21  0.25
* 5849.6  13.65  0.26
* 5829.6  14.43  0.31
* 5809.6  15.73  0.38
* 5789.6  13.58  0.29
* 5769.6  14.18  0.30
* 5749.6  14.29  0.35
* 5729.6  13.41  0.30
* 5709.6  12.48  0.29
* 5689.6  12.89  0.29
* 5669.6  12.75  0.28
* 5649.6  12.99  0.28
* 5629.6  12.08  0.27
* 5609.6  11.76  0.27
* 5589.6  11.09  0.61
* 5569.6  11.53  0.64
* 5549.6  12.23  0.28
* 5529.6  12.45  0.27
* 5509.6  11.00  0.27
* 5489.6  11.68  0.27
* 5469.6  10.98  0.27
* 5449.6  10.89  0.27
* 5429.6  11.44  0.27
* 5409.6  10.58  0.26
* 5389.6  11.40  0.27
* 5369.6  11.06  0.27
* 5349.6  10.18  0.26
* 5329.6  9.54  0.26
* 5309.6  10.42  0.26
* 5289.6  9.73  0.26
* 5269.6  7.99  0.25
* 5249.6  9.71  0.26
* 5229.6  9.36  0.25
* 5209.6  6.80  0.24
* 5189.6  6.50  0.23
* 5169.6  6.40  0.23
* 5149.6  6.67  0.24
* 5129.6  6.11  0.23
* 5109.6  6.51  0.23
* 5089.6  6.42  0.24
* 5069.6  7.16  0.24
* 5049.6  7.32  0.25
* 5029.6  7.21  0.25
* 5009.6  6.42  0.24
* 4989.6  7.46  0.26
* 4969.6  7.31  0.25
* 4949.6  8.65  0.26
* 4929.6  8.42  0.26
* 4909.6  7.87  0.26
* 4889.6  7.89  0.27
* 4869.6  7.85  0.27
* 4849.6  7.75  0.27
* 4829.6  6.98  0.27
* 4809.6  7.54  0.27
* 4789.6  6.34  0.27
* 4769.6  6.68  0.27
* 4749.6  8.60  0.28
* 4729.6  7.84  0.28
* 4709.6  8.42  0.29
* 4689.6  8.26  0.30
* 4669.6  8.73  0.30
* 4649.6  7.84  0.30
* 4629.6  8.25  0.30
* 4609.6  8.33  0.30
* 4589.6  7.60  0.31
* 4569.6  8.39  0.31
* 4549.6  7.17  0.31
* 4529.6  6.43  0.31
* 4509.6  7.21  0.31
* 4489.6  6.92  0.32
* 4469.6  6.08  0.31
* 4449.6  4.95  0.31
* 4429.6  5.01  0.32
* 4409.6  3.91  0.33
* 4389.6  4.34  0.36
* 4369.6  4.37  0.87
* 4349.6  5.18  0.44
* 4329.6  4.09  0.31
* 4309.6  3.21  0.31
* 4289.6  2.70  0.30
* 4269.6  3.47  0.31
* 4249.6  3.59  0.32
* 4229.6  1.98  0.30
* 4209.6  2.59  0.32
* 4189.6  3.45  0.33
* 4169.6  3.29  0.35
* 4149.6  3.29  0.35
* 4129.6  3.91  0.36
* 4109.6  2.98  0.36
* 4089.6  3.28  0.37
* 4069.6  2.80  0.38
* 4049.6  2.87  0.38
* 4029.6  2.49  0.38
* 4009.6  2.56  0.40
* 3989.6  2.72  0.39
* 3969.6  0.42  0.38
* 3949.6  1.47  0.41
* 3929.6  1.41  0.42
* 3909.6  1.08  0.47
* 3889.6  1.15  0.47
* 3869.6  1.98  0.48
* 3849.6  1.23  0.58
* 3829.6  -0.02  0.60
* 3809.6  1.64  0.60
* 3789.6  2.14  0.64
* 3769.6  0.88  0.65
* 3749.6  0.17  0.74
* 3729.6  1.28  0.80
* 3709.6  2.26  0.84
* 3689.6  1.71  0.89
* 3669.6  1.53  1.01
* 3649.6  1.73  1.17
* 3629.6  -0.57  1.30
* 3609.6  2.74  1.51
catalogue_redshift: 0.000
